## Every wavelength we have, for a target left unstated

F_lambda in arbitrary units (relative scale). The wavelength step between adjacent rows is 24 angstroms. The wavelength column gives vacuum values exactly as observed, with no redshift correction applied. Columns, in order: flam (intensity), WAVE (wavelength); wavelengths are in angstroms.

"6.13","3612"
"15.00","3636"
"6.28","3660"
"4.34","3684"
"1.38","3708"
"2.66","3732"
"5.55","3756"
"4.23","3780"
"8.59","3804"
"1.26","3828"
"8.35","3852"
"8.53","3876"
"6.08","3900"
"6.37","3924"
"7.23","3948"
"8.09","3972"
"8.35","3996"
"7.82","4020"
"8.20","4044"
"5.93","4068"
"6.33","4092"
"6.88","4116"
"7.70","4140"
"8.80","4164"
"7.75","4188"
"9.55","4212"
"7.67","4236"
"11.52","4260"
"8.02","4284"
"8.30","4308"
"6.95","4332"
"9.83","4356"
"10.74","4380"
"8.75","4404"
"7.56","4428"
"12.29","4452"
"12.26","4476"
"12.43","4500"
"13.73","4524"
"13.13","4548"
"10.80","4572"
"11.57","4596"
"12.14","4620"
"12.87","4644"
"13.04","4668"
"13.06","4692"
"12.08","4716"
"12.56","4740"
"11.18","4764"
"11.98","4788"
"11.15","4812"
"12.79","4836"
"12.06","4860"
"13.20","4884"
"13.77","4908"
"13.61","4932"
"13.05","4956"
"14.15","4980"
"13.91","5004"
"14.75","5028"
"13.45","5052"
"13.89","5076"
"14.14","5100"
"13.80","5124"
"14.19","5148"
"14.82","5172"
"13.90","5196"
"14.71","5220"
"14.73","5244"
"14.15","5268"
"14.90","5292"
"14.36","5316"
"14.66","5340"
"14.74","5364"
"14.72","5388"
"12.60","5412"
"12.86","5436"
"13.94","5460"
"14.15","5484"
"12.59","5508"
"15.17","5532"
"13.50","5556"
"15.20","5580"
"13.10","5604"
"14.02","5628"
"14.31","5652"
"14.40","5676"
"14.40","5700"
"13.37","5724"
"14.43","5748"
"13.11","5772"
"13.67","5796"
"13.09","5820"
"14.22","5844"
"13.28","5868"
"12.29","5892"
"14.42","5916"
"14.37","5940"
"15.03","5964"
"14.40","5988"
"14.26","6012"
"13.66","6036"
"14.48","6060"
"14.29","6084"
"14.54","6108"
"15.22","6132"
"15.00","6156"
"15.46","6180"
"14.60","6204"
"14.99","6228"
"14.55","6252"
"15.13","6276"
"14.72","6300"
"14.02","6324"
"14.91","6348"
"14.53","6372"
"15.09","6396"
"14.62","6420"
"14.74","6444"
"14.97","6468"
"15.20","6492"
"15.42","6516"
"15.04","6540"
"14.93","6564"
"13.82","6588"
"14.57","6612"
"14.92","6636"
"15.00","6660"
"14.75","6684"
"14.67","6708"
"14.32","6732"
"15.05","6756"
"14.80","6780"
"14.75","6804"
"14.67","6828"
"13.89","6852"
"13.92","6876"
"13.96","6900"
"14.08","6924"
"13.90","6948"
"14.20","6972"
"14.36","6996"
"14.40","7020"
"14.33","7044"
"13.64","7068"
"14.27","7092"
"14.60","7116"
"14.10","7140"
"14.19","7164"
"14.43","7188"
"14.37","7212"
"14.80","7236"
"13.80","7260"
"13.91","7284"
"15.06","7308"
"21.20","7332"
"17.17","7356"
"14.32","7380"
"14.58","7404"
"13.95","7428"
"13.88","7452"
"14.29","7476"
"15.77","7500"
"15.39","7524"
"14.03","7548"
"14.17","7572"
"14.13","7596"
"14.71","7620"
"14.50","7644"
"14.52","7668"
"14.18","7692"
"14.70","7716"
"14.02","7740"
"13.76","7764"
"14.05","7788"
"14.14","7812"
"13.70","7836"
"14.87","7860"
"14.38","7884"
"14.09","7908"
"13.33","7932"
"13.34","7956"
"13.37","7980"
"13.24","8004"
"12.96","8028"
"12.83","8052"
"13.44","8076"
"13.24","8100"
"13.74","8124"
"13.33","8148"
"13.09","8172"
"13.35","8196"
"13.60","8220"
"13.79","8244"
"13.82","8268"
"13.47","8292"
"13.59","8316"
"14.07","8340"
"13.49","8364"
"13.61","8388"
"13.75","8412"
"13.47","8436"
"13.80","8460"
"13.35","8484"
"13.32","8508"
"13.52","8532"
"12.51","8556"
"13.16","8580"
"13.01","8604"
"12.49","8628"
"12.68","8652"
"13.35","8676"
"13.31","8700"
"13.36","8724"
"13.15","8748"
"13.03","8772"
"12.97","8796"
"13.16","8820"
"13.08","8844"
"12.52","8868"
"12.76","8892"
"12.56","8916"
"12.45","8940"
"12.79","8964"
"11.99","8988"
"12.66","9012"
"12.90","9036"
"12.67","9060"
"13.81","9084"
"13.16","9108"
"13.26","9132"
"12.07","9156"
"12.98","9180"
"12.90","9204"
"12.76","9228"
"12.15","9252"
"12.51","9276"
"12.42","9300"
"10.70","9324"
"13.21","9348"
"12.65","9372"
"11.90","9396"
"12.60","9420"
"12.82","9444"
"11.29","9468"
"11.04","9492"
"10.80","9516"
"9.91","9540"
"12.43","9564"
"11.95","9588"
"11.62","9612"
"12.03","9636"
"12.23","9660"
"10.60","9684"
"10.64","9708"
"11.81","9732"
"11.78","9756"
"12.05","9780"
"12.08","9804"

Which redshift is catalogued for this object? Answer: 0.12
